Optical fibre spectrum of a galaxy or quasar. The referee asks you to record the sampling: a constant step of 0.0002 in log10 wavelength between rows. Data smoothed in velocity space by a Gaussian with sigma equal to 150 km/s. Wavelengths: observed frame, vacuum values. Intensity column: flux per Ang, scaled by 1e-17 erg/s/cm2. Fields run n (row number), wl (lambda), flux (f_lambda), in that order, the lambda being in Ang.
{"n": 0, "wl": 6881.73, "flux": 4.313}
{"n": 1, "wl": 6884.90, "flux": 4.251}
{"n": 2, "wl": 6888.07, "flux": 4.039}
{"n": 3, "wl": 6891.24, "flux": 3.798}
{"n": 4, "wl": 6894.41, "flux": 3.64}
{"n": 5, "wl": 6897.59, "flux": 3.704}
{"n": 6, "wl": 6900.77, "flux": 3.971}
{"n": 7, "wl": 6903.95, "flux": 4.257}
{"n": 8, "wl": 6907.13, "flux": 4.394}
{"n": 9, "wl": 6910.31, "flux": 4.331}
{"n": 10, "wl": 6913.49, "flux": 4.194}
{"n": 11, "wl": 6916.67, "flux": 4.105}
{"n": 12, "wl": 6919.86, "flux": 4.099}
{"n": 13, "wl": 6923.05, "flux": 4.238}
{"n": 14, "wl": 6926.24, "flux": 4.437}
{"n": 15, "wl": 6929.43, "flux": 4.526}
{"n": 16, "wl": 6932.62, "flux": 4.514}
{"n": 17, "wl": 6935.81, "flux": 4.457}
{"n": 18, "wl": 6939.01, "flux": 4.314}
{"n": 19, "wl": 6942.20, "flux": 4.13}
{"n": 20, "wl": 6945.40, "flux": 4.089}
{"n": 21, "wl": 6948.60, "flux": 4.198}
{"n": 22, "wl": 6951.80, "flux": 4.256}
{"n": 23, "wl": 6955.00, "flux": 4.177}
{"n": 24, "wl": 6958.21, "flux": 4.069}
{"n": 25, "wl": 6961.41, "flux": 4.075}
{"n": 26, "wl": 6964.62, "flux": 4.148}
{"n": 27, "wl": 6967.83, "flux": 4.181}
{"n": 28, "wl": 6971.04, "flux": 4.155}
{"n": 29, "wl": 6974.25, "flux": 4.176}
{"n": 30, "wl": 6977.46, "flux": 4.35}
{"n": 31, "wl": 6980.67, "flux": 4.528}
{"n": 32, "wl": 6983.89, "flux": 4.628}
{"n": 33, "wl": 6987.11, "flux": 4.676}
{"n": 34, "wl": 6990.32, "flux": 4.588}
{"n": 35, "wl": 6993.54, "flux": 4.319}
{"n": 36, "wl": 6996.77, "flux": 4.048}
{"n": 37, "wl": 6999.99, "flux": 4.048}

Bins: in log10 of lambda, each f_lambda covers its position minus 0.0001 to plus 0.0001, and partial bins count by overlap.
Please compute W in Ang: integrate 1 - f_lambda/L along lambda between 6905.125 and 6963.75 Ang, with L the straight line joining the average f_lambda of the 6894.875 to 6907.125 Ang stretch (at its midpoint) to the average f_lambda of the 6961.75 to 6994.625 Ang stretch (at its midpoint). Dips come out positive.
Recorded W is -1.4 Ang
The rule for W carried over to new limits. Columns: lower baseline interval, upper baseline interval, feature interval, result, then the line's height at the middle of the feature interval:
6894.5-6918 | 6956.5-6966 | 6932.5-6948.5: -0.7 Ang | 4.1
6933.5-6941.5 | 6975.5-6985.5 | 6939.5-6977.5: 2.3 Ang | 4.43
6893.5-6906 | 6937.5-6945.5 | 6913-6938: -1.4 Ang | 4.09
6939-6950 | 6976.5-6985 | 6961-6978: 0.9 Ang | 4.4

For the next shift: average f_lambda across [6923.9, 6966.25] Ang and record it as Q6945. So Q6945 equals 4.26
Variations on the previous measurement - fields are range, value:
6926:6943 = 4.41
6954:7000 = 4.29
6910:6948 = 4.28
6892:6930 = 4.14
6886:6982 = 4.19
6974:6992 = 4.52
